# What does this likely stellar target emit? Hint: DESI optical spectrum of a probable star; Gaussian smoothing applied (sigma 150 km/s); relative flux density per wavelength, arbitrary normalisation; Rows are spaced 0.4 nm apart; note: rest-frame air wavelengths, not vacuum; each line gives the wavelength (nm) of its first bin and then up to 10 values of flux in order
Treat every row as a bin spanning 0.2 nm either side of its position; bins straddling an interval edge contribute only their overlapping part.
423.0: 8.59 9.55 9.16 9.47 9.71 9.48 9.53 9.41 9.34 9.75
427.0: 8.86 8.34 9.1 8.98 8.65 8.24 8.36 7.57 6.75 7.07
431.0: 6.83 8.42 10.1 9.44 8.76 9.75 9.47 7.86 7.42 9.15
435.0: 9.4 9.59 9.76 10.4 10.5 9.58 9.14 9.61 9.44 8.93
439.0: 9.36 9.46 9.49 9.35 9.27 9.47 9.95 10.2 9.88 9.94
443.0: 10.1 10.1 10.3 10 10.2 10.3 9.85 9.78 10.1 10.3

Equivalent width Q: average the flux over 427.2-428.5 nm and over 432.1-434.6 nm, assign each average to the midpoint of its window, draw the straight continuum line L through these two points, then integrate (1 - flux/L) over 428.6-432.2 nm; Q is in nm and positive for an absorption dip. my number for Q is 0.31 nm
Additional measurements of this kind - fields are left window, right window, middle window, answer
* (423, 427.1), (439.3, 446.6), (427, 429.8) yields 0.28 nm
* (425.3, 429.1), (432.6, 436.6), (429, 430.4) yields 0.22 nm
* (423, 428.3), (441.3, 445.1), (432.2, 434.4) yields 0.21 nm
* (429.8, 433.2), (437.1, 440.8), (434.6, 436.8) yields -0.23 nm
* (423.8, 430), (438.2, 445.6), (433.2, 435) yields 0.15 nm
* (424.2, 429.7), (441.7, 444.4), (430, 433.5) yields 0.33 nm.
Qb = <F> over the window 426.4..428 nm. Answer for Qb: 9.01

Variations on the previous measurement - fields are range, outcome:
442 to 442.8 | 9.91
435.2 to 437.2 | 9.97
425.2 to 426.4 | 9.43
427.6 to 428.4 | 9.04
